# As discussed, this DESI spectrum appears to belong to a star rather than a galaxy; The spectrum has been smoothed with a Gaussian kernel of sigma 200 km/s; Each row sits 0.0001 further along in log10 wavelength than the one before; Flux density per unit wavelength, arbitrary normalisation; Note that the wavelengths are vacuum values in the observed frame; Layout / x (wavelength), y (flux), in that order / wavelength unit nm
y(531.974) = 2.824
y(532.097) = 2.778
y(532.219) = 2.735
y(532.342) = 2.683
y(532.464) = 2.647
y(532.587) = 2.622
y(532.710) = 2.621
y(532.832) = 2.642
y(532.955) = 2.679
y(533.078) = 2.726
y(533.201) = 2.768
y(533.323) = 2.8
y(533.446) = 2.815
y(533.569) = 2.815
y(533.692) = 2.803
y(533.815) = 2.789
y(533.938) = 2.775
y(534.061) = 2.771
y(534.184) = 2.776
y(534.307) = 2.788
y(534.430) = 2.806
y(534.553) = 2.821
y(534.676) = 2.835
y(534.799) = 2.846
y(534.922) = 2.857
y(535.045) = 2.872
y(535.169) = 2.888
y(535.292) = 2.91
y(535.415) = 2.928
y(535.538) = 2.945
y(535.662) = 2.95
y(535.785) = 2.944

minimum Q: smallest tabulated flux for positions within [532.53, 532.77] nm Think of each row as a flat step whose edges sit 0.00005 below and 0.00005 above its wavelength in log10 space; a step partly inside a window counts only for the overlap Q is 2.621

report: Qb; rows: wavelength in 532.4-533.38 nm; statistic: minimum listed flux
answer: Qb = 2.621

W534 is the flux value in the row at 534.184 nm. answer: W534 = 2.776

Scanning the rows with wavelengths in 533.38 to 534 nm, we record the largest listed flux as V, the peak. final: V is 2.815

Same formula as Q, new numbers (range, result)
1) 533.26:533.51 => 2.8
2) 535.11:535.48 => 2.888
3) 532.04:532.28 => 2.735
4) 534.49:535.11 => 2.821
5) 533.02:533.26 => 2.726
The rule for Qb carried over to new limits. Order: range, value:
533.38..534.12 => 2.771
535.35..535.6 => 2.928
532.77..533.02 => 2.642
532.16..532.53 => 2.647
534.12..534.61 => 2.776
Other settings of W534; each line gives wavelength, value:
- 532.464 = 2.647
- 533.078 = 2.726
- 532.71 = 2.621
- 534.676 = 2.835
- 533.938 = 2.775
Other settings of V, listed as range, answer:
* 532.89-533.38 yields 2.8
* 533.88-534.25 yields 2.776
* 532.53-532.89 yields 2.642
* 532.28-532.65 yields 2.683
